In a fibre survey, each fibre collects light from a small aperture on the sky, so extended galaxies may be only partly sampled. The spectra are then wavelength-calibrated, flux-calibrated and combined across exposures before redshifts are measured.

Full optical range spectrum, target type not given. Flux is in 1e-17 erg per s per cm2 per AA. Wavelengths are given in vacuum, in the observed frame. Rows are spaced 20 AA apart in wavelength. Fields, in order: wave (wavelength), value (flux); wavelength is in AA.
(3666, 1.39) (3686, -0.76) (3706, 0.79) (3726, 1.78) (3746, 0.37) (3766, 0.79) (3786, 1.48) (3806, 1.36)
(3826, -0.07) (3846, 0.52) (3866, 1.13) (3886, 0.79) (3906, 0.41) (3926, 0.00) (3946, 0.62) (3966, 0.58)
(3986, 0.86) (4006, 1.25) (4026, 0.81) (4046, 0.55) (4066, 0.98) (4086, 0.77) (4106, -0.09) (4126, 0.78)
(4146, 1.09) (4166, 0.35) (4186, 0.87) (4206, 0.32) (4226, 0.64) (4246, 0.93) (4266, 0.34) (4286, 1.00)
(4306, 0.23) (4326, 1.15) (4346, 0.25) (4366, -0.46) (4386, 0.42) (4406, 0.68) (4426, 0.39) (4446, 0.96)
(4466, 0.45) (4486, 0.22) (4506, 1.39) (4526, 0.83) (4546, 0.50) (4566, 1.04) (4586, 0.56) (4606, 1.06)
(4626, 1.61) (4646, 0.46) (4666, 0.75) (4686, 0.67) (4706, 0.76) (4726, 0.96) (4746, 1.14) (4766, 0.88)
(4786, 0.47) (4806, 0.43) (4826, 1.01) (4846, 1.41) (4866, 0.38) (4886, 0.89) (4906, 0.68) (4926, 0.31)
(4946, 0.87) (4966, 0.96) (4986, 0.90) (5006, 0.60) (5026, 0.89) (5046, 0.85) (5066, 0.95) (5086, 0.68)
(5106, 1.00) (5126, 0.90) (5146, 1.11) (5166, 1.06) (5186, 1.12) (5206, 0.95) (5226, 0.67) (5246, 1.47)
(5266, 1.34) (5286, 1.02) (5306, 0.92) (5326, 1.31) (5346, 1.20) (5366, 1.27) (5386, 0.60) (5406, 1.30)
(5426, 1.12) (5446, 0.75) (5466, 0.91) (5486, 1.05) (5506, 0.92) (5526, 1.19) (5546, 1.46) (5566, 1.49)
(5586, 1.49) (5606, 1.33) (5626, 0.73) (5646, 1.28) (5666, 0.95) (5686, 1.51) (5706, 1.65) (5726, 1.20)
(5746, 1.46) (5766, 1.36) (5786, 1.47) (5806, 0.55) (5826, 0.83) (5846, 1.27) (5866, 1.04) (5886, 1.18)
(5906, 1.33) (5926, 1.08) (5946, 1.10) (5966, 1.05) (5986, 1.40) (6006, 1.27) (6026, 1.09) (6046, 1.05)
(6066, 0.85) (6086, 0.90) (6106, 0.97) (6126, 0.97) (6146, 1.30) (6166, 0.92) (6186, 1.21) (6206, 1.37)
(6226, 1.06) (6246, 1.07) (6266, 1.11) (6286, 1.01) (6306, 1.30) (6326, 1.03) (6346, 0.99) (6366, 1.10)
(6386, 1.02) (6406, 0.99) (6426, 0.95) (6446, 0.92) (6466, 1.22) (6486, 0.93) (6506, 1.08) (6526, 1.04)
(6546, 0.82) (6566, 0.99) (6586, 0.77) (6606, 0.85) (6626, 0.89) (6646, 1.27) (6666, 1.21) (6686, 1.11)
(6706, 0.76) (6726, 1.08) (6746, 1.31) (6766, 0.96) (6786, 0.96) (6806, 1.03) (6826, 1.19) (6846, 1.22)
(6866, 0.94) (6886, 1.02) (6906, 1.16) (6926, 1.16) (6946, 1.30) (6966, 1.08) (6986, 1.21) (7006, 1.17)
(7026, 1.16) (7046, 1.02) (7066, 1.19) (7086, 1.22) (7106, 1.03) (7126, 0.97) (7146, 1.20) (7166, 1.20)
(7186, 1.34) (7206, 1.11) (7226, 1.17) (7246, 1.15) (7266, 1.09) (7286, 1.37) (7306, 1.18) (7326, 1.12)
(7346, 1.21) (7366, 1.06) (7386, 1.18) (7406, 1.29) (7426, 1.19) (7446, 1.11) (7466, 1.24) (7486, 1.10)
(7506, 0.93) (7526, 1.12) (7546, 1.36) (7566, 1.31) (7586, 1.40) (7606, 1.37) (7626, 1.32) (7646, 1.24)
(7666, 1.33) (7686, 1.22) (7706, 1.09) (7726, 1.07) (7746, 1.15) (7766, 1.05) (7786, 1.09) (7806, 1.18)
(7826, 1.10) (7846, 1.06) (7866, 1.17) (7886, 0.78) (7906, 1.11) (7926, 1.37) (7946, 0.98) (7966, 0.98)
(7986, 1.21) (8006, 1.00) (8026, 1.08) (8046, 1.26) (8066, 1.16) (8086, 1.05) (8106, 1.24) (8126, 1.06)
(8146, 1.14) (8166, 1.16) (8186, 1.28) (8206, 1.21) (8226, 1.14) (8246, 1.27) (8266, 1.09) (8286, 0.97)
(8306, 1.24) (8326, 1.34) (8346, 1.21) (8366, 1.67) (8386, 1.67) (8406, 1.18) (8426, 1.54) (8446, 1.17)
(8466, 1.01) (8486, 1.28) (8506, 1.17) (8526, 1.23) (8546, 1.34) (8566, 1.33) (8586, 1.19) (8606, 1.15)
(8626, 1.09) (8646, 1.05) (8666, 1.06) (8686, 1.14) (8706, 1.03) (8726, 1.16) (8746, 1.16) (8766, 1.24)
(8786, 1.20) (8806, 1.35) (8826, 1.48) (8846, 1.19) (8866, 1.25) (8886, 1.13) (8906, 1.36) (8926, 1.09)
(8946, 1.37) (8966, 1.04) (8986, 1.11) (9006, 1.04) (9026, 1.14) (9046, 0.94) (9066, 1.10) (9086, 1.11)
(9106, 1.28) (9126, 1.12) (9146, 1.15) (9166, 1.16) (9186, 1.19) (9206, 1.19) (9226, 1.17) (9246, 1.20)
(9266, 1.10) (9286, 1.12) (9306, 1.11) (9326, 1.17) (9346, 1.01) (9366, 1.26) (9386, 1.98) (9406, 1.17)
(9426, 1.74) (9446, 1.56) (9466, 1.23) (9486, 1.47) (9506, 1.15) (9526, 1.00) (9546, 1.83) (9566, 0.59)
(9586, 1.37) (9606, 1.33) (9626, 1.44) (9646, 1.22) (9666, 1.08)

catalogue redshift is 0.27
